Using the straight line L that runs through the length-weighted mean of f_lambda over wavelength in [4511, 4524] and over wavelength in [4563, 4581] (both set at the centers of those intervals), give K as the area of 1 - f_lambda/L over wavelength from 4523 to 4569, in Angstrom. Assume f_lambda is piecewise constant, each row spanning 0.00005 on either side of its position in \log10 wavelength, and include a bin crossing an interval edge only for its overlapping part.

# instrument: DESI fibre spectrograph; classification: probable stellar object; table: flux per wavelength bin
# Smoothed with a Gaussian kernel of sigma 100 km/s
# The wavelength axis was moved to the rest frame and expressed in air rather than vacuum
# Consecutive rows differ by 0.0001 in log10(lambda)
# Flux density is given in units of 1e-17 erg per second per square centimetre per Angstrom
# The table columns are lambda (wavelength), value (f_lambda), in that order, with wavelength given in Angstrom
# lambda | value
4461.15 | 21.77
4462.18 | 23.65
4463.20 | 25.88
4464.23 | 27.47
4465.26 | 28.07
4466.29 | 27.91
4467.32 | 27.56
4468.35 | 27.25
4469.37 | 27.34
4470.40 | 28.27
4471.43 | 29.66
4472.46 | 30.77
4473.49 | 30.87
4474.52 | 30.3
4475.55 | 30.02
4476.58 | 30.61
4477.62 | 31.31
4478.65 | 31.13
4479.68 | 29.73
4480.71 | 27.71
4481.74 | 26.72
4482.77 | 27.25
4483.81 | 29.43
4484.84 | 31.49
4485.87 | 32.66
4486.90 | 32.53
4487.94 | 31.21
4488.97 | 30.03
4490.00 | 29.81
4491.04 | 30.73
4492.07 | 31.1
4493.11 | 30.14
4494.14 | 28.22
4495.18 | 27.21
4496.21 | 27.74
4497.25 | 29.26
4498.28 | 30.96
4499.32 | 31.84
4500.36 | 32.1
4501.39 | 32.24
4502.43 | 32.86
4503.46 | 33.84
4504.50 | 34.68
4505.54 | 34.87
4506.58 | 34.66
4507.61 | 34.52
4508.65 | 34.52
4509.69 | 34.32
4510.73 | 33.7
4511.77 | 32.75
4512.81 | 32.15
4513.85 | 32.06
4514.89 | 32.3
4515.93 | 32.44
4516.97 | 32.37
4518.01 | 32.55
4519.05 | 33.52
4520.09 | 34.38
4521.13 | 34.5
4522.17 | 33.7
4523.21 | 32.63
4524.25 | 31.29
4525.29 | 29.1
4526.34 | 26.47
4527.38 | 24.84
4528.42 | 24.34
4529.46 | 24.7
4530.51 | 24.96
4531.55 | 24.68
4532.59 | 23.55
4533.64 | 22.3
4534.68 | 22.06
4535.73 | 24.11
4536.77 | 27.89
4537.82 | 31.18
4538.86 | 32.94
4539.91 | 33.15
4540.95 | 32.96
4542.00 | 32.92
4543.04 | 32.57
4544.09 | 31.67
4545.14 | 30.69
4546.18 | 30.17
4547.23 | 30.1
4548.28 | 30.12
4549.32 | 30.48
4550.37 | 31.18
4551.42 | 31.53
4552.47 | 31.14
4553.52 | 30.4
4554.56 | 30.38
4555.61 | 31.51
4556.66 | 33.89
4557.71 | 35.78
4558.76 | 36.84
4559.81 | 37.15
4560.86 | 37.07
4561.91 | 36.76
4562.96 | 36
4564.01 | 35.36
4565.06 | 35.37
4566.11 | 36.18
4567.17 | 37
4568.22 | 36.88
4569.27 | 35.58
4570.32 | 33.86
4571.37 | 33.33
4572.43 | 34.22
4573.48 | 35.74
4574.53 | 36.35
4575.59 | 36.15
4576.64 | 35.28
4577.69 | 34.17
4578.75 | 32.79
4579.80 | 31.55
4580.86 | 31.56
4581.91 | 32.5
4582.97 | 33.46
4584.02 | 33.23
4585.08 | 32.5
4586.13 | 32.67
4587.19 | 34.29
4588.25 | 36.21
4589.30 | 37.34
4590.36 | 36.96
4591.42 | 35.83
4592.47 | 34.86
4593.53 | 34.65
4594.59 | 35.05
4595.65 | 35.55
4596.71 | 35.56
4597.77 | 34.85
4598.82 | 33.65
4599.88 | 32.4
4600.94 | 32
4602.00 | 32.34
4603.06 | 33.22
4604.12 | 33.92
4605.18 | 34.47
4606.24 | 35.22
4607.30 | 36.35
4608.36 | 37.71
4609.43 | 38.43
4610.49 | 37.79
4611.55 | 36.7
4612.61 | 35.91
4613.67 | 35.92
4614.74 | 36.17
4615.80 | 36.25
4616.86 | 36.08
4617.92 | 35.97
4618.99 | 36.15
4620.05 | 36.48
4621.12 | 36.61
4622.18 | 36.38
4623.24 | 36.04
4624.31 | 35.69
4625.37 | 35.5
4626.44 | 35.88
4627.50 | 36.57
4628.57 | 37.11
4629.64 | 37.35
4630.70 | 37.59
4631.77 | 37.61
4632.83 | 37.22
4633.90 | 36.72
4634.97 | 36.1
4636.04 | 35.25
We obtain 4.1 Angstrom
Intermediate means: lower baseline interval 32.9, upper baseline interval 34.9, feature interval 31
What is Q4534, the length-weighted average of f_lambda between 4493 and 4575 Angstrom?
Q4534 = 31.8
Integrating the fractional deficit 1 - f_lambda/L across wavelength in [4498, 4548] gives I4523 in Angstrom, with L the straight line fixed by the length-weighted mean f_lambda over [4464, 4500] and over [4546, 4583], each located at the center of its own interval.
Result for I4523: 1.3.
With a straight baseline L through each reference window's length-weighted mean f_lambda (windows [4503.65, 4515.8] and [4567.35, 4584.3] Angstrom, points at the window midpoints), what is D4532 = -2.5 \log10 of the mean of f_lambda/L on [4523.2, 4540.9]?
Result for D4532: 0.24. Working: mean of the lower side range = 33.6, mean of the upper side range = 34.3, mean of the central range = 27.1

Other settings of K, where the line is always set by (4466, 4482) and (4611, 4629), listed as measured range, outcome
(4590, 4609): 0.3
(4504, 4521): -1.3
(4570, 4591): 0.1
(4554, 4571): -0.9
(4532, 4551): 1.8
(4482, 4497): 0.0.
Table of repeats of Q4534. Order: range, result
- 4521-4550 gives 28.9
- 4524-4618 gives 33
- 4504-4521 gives 33.5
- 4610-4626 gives 36.2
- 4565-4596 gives 34.7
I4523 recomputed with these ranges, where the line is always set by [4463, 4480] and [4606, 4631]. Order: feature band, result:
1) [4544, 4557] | 0.8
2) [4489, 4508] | -0.6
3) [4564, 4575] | -0.5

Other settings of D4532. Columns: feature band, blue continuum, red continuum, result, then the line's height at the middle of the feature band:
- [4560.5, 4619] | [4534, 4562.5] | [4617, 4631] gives -0.03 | 34.3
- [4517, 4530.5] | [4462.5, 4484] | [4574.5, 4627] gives 0.04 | 31.3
